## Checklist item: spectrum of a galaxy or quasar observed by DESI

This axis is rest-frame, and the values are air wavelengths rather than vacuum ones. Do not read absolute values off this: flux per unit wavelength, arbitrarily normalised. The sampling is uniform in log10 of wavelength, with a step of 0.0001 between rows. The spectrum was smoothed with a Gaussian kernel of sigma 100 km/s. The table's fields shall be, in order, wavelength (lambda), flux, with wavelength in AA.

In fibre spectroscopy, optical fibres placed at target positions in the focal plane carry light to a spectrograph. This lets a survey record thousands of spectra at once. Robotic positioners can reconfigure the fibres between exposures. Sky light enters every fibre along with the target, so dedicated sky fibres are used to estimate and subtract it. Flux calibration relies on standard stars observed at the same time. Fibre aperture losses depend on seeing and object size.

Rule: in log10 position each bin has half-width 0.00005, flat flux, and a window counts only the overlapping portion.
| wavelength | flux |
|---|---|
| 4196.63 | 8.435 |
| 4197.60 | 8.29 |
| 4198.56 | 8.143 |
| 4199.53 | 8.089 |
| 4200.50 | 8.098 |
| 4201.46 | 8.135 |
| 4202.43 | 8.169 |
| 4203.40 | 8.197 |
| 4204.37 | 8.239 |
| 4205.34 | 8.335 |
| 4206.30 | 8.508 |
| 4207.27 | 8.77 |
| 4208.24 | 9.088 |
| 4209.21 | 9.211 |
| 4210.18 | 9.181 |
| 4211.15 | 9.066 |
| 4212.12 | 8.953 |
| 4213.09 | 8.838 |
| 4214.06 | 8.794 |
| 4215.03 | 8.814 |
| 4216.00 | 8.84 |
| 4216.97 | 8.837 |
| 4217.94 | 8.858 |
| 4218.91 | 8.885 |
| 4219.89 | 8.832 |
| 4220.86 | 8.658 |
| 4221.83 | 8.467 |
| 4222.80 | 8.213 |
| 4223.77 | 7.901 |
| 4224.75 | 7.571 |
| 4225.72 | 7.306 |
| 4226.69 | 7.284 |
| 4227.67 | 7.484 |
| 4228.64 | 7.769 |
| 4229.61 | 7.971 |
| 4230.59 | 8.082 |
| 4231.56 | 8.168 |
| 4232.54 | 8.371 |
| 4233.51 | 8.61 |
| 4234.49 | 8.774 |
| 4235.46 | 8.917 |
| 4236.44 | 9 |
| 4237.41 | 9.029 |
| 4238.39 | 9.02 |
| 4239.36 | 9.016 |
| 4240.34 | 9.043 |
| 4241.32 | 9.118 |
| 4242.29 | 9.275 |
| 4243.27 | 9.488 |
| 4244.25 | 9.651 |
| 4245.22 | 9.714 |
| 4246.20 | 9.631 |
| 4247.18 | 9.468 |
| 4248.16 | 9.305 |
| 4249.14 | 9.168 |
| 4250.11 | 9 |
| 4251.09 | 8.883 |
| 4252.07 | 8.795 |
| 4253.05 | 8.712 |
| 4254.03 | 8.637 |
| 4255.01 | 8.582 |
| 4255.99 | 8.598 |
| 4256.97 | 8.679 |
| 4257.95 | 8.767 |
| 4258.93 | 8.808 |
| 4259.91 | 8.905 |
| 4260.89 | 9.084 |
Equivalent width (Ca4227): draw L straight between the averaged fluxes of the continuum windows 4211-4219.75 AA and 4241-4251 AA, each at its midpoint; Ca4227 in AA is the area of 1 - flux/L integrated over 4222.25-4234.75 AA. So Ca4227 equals 1.6 AA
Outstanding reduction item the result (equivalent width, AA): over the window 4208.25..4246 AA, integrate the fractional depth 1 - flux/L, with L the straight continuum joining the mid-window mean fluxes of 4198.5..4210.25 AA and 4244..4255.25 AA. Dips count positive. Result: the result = 0.5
